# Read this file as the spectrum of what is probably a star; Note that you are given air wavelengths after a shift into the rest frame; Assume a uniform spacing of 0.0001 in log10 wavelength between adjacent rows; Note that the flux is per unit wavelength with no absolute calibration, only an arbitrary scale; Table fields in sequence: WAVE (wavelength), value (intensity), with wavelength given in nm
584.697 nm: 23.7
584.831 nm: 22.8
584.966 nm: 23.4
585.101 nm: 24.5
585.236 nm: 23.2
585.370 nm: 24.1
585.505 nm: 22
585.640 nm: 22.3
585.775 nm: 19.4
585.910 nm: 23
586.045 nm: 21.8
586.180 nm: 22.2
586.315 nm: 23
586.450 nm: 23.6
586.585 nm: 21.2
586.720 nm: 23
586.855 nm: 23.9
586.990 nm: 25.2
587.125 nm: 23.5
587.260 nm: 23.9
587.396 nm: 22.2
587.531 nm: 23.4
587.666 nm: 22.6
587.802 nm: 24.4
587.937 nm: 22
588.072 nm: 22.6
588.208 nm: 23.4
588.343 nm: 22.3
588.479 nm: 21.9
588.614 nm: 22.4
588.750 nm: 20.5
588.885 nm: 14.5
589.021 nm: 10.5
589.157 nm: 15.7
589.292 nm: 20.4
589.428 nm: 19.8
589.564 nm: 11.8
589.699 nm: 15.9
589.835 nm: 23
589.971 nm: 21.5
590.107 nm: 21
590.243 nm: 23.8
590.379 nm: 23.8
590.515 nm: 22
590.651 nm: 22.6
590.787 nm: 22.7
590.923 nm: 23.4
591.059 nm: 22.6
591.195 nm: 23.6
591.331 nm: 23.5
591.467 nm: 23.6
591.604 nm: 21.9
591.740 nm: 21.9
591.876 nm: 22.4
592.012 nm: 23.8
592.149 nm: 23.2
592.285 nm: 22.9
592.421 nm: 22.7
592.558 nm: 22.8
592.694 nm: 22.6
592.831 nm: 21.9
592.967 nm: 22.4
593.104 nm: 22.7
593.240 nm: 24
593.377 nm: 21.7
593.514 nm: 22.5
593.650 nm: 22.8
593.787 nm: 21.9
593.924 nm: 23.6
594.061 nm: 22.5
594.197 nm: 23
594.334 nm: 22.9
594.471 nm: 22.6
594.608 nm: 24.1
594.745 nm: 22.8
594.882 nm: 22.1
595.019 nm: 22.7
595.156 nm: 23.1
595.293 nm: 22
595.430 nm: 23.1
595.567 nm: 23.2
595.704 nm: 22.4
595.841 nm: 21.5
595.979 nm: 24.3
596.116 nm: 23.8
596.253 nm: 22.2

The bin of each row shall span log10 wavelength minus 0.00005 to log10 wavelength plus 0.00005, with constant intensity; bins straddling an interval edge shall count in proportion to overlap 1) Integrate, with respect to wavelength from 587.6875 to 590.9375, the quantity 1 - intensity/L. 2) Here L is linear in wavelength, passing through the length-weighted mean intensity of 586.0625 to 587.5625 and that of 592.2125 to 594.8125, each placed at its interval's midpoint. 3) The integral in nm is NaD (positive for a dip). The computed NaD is 0.356 nm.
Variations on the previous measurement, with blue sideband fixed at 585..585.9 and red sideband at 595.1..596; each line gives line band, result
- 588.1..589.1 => 0.142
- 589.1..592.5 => 0.160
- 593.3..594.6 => 0.001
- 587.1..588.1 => -0.019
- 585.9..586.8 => 0.004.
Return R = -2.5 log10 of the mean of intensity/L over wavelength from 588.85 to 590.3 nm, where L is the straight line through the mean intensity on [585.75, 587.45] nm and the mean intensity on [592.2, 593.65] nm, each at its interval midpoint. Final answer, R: 0.25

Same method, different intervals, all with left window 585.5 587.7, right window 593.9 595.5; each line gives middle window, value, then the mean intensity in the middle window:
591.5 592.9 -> 0.009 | 22.6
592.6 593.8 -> 0.014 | 22.5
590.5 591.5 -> -0.011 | 23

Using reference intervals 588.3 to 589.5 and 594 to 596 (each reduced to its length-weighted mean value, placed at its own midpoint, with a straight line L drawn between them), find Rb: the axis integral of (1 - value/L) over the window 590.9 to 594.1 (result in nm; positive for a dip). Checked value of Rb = -0.266 nm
